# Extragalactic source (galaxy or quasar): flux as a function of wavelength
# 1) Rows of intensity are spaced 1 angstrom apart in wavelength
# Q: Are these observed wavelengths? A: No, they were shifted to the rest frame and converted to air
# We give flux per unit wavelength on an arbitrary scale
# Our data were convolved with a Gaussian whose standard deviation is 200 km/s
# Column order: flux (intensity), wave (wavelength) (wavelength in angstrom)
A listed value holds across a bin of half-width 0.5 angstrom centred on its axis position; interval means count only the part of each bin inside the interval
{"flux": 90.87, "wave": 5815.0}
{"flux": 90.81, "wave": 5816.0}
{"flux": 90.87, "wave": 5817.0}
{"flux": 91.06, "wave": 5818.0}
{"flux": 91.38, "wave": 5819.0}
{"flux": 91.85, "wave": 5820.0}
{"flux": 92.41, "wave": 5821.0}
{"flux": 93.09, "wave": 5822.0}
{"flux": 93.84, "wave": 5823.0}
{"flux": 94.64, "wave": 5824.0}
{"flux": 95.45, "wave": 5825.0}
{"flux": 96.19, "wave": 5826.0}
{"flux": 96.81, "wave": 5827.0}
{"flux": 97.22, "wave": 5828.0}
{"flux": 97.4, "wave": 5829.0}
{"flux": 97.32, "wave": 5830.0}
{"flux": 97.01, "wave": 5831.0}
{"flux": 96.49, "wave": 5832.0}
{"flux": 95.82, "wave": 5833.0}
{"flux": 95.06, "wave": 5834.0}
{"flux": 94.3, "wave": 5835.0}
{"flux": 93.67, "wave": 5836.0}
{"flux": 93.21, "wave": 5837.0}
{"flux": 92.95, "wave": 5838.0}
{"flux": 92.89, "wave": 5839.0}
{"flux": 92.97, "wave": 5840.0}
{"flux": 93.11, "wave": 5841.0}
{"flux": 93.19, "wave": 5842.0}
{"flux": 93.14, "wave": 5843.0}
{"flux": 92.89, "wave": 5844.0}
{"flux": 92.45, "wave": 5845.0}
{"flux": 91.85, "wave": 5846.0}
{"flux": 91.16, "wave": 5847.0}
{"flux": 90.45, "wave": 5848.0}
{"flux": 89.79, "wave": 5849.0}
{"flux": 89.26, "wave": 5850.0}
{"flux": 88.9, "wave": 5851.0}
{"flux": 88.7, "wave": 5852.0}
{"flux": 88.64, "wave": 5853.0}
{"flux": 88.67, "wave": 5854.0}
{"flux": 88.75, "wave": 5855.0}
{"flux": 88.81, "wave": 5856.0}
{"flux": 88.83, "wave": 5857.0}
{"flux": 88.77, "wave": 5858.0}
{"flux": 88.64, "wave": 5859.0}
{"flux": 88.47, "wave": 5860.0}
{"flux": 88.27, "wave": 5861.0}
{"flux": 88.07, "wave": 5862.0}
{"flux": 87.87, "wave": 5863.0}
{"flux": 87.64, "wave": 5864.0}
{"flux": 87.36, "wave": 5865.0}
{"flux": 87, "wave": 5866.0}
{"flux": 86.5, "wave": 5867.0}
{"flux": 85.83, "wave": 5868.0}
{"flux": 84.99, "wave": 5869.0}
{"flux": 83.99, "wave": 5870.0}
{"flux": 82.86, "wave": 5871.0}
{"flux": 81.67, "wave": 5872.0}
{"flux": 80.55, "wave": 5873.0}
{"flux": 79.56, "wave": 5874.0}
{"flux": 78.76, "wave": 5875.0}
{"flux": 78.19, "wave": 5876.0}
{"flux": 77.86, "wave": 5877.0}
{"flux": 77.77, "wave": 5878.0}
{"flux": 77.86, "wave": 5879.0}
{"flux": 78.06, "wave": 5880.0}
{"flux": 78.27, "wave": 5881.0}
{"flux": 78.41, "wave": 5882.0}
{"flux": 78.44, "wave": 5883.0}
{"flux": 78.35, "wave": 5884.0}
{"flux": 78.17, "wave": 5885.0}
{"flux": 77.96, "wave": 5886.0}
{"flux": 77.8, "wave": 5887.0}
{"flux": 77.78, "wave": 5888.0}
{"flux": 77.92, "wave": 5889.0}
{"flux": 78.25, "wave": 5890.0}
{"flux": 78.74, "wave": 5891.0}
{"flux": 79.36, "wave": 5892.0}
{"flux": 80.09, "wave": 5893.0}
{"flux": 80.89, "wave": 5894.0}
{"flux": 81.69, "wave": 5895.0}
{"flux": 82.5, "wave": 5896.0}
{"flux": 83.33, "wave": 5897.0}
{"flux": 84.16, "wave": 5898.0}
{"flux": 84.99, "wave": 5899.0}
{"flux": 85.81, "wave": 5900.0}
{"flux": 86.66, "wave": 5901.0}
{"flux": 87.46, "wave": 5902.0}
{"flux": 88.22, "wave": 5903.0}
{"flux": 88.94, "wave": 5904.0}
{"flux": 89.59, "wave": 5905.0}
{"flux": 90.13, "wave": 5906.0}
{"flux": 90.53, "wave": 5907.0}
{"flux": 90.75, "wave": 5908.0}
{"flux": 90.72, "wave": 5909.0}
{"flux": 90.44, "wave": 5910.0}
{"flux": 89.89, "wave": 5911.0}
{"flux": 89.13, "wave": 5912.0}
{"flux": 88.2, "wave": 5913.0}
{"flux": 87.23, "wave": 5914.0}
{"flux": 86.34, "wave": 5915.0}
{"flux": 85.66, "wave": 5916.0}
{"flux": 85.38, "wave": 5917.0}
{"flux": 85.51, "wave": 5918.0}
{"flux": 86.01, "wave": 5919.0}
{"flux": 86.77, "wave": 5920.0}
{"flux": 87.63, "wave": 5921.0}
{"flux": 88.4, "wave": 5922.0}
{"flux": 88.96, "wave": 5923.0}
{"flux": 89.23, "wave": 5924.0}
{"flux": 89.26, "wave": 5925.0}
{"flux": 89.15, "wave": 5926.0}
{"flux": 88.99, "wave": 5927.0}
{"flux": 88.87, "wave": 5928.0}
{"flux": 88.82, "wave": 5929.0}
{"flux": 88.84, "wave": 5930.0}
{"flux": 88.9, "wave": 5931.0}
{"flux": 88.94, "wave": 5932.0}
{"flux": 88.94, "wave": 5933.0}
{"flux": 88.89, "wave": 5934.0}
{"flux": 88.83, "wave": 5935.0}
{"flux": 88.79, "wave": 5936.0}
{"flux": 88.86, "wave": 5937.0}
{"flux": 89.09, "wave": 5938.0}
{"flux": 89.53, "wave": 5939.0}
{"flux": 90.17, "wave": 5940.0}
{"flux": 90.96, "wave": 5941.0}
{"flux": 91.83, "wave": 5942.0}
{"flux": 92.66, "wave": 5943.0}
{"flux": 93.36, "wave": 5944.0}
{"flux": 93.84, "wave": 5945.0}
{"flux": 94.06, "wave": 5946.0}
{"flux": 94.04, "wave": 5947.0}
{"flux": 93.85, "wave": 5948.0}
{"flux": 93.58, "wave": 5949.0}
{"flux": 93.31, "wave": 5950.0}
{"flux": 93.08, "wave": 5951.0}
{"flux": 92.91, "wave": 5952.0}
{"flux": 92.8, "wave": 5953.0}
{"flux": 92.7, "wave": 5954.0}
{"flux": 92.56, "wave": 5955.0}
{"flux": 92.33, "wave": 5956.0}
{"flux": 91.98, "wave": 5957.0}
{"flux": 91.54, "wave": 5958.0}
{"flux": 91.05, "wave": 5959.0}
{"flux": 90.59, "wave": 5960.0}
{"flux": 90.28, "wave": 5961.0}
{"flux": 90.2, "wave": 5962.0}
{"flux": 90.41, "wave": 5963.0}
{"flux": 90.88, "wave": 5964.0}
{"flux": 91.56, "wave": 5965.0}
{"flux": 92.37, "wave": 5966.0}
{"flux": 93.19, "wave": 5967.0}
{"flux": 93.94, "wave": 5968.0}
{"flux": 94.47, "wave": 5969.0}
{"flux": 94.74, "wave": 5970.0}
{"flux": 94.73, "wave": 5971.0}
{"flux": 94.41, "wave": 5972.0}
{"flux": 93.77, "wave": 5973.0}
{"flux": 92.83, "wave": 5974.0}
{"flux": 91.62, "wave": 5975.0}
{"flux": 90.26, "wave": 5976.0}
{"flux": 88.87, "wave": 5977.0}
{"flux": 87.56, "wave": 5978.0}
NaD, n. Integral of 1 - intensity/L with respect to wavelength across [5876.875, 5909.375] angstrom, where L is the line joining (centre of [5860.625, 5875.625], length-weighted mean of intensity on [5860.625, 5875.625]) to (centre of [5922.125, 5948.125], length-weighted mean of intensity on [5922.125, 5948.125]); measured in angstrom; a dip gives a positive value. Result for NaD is 1.6 angstrom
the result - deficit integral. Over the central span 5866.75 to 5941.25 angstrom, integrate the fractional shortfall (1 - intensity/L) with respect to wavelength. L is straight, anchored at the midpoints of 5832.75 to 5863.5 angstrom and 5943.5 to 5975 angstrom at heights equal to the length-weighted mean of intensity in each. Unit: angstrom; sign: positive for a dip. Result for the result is 5.6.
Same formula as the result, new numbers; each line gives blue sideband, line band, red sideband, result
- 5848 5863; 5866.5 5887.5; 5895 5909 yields 1.89 angstrom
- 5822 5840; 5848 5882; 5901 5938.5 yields 2.82 angstrom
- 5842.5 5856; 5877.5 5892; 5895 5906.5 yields 1.55 angstrom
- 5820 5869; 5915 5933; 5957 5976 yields 0.81 angstrom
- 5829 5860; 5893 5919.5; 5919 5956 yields 1.23 angstrom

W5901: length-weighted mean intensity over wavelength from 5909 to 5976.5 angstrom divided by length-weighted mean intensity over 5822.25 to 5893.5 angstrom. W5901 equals 1.0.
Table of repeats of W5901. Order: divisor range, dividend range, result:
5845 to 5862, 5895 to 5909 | 0.98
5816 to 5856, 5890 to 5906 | 0.91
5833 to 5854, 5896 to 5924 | 0.95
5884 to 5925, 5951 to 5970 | 1.08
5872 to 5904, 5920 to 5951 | 1.12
